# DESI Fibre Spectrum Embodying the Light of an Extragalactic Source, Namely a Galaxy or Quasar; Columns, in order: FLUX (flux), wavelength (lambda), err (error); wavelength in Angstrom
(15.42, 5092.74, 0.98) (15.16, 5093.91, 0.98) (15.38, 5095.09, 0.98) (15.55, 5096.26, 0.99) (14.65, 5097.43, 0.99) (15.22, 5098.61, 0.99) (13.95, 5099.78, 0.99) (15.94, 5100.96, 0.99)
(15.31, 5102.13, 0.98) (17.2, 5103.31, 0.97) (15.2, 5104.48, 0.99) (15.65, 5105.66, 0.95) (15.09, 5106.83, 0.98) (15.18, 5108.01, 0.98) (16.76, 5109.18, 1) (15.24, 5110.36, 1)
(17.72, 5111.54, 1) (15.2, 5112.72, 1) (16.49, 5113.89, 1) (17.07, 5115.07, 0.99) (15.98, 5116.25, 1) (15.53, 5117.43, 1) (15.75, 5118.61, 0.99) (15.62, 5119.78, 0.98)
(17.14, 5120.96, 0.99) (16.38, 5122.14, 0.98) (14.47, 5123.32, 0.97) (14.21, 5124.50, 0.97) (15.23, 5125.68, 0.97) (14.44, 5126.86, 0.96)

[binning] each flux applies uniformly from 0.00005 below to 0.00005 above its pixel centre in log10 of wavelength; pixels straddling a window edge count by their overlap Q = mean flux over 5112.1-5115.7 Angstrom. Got 16.3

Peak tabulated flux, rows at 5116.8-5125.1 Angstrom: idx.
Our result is 17.14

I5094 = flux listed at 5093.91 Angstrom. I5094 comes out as 15.16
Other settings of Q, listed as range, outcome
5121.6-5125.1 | 15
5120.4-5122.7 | 16.8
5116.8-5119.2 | 15.7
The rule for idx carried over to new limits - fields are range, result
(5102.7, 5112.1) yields 17.72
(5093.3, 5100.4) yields 15.55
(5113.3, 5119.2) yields 17.07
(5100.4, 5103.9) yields 17.2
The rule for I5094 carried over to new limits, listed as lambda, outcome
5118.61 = 15.75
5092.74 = 15.42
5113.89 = 16.49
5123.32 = 14.47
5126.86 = 14.44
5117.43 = 15.53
